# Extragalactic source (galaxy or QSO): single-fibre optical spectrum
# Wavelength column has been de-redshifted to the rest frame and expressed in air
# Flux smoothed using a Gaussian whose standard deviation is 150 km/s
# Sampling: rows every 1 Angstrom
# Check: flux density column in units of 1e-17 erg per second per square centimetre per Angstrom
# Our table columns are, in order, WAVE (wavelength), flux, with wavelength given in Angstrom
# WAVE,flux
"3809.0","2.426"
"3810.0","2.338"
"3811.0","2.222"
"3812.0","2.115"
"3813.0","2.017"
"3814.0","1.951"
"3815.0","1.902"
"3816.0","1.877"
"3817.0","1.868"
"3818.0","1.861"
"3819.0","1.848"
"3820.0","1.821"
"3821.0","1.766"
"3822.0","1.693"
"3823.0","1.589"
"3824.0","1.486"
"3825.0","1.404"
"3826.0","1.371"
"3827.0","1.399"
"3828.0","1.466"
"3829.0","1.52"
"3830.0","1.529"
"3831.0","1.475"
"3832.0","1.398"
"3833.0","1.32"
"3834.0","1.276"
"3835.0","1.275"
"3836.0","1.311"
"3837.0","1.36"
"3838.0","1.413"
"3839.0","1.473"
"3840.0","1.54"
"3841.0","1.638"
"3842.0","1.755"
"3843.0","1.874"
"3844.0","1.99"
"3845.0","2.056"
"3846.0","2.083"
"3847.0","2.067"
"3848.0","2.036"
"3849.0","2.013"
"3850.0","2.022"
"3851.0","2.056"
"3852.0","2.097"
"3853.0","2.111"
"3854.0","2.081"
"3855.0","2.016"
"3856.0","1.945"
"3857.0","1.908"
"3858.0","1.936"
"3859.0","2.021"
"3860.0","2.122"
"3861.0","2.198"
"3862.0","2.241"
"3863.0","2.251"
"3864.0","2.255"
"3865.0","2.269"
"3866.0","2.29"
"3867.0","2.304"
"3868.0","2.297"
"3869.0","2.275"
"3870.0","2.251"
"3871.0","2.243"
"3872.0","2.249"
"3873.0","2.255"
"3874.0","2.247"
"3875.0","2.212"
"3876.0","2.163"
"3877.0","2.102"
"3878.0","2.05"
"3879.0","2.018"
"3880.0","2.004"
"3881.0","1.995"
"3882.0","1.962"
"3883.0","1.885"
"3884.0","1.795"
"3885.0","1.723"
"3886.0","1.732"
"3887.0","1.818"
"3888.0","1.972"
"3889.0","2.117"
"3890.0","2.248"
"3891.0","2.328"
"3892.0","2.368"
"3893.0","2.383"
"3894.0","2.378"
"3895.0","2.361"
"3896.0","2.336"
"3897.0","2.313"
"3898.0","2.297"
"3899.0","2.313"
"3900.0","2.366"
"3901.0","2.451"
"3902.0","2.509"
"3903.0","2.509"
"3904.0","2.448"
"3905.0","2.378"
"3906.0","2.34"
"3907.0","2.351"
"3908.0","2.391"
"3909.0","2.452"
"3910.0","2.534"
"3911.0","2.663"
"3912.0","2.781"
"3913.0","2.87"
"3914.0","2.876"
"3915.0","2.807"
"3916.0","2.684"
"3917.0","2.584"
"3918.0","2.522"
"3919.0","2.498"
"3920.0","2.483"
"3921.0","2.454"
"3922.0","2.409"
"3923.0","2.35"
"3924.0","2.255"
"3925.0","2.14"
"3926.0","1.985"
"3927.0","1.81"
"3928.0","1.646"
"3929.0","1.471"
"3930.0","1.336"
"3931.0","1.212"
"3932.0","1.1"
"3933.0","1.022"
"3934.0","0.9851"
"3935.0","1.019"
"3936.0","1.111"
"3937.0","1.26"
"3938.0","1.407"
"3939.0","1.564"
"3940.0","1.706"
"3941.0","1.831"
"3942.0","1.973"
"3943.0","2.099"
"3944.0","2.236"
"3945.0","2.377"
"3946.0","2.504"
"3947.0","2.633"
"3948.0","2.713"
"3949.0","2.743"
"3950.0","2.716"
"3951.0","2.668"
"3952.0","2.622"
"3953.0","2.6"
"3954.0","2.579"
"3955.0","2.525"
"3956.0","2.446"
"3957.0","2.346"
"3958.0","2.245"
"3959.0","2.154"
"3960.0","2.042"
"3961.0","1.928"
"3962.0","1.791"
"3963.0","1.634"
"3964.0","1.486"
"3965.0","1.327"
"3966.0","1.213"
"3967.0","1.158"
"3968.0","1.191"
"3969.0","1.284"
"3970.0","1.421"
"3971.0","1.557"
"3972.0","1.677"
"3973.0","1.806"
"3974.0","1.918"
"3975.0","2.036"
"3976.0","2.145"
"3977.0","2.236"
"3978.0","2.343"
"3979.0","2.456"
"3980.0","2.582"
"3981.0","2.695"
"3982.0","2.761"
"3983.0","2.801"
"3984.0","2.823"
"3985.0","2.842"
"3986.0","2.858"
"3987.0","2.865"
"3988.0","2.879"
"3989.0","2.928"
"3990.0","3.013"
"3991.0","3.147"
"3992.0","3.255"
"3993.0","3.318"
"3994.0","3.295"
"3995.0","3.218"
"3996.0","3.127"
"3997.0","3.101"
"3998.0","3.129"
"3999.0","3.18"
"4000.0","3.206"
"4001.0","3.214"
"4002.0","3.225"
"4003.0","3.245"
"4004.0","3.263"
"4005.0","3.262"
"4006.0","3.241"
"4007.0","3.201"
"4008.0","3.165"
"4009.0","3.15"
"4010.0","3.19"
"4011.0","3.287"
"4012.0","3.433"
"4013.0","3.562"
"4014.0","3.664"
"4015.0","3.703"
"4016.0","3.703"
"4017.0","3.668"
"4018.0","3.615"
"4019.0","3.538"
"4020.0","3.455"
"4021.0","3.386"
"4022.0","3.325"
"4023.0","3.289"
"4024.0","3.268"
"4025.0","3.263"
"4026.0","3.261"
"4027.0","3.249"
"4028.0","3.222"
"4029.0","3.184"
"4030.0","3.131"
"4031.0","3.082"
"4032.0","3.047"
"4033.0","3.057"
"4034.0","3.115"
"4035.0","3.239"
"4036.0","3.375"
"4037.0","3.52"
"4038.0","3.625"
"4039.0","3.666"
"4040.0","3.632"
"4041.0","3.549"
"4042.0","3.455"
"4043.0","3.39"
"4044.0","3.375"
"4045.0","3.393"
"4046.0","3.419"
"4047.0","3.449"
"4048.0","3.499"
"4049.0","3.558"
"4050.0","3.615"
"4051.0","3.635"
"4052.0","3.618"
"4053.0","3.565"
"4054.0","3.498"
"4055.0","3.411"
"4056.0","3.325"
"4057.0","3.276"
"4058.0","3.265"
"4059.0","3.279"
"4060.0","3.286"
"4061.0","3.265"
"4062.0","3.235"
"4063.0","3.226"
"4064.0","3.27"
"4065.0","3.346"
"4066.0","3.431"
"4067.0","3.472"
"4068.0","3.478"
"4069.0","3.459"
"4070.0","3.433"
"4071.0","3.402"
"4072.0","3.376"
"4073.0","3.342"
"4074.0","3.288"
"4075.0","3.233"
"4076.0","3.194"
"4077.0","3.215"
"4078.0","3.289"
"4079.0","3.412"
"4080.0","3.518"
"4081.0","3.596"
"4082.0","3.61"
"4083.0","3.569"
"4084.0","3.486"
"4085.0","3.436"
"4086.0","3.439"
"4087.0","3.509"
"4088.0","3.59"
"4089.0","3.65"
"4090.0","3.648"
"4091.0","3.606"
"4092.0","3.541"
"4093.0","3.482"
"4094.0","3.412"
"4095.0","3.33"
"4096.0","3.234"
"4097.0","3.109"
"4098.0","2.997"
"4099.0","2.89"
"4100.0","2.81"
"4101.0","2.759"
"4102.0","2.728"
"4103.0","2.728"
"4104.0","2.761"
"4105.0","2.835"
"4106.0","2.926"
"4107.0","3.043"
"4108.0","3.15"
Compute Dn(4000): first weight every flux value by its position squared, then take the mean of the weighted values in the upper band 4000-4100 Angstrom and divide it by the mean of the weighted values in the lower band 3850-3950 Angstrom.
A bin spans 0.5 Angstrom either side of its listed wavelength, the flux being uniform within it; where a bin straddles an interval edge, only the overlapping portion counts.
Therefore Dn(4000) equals 1.7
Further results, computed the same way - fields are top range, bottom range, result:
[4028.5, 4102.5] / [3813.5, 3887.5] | 1.99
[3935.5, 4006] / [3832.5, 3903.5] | 1.23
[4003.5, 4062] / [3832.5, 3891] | 1.87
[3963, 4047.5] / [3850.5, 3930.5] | 1.40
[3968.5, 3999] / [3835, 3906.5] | 1.32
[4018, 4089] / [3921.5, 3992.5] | 1.70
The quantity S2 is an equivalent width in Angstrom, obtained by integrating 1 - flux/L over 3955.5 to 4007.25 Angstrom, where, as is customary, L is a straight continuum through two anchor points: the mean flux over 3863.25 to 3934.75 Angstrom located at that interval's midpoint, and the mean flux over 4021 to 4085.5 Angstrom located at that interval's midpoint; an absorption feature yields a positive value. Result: 6.48 Angstrom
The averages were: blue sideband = 2.19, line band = 2.49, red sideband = 3.37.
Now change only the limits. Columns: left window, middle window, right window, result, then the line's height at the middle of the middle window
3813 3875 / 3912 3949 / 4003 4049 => 7.9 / 2.58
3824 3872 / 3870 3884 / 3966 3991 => -1.1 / 1.95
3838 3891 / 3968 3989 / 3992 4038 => 5.0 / 2.99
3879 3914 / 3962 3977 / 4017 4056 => 6.7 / 2.86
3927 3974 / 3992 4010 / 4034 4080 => -4.4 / 2.58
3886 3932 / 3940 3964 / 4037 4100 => 2.7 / 2.59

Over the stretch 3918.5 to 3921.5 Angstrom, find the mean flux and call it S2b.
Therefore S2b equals 2.48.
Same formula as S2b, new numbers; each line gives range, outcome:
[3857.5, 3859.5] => 1.98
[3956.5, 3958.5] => 2.3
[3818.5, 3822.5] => 1.78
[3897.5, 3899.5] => 2.31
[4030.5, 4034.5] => 3.08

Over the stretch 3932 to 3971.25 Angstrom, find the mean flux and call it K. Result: 1.89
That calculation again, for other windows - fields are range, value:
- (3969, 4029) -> 2.98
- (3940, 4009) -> 2.49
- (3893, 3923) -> 2.49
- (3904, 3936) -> 2.13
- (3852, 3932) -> 2.21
